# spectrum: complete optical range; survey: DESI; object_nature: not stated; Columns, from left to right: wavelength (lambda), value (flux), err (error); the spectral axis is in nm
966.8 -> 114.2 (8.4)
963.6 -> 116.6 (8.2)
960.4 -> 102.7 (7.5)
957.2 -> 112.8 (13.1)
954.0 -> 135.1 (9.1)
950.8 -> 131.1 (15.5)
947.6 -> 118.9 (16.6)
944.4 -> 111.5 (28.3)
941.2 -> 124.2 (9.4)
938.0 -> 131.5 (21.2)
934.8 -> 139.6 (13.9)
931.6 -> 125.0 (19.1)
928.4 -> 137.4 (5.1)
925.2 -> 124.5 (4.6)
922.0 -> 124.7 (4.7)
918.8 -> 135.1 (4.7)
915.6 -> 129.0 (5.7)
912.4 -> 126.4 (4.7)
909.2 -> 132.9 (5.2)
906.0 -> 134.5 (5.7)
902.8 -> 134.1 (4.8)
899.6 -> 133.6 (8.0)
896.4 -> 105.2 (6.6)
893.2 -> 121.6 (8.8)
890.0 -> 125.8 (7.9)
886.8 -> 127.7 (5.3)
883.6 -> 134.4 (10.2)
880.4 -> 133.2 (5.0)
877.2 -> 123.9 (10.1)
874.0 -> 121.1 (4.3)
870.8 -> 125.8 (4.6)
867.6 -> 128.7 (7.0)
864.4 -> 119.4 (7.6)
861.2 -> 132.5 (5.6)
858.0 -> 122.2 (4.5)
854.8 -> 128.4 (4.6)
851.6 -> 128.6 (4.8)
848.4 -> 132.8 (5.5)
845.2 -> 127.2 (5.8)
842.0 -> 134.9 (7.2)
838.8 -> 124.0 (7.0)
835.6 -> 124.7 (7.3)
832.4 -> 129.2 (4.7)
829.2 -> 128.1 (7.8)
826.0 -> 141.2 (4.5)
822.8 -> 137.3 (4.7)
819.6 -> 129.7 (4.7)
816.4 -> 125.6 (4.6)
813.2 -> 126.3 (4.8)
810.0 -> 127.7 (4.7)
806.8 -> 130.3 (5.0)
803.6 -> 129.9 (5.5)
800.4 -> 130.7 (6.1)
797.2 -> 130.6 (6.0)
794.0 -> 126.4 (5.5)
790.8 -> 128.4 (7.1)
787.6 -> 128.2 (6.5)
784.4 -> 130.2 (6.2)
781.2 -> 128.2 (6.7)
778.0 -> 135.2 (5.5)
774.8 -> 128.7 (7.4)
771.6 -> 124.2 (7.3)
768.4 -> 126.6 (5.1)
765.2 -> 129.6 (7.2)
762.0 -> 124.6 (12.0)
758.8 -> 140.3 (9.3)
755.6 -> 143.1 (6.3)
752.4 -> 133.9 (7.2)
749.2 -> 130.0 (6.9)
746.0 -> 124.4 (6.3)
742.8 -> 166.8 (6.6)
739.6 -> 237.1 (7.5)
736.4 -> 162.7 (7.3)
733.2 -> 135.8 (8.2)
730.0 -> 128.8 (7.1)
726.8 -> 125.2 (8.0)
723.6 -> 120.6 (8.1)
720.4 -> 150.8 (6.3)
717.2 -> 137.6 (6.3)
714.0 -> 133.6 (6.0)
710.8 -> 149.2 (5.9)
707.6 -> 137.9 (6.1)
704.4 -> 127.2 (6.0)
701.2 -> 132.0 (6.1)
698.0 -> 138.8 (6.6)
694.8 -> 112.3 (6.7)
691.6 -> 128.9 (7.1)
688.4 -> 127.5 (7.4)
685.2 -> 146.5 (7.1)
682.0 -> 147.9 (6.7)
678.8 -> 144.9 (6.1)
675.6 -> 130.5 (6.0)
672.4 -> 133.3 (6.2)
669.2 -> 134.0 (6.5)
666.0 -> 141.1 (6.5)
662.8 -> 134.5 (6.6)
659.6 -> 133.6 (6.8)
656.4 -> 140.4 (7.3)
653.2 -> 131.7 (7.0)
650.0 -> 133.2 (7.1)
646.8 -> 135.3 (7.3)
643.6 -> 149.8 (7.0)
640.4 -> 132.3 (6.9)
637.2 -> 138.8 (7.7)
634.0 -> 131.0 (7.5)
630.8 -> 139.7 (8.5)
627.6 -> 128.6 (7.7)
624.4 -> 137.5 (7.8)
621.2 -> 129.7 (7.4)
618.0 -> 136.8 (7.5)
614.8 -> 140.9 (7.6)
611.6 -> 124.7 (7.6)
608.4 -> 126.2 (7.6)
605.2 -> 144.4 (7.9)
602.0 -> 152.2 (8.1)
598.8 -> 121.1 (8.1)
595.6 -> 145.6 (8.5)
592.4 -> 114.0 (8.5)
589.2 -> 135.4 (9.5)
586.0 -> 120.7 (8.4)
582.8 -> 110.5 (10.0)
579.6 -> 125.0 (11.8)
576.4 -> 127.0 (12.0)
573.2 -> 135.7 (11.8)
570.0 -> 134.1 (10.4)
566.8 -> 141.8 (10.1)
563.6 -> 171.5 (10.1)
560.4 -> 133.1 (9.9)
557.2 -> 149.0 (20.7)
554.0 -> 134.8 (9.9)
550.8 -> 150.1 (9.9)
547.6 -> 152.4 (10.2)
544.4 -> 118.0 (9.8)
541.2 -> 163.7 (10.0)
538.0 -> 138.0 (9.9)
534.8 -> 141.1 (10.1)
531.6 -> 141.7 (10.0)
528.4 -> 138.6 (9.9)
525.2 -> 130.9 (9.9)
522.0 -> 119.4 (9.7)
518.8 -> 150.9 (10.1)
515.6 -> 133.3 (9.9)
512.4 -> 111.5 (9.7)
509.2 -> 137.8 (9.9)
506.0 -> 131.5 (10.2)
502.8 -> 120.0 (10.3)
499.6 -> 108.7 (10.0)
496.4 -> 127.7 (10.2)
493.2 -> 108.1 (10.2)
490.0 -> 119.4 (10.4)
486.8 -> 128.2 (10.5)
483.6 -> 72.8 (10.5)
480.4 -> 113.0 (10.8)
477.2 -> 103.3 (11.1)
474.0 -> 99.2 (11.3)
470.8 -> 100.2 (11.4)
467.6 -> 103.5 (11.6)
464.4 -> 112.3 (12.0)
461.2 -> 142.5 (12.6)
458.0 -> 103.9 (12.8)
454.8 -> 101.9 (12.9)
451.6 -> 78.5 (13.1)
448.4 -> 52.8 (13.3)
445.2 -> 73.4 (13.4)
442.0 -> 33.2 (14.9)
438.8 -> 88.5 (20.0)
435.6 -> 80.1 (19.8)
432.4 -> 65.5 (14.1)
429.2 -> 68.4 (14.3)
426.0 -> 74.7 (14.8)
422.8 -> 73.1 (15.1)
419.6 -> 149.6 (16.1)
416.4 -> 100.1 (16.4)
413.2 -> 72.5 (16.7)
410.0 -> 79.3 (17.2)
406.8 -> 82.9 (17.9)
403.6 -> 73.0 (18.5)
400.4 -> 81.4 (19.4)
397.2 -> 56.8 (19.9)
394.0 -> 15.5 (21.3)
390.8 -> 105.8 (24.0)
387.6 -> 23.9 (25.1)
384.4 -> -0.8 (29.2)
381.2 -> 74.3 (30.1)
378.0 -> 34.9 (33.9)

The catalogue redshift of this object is 0.126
